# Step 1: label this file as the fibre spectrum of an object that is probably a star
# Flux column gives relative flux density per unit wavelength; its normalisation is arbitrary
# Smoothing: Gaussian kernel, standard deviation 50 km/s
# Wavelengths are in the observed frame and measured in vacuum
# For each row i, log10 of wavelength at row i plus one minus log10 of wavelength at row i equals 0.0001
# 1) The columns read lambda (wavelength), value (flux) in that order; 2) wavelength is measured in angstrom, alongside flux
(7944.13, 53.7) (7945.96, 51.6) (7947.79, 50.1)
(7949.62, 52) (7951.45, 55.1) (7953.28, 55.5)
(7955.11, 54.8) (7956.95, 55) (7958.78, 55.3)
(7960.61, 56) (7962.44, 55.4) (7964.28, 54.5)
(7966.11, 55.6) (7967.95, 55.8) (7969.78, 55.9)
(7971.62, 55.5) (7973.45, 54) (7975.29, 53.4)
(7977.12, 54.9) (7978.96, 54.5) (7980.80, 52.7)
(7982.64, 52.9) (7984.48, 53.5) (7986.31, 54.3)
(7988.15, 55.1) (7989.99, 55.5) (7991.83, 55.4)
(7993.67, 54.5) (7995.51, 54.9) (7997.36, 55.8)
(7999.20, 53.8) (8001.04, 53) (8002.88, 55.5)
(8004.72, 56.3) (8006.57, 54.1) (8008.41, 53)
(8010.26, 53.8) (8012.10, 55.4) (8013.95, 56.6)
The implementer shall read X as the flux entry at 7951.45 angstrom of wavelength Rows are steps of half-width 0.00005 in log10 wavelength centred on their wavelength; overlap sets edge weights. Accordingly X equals 55.1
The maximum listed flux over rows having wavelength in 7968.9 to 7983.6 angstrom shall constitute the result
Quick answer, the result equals 55.9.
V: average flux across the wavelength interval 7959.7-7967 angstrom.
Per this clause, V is 55.4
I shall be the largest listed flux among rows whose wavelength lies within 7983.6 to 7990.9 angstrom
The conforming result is 55.5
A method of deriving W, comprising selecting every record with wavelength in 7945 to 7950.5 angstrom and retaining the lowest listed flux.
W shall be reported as 50.1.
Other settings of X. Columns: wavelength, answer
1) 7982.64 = 52.9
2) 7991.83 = 55.4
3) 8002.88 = 55.5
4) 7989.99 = 55.5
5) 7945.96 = 51.6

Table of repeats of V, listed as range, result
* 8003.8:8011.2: 54.3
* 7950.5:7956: 55.1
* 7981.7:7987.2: 53.6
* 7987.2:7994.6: 55.1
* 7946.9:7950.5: 51.1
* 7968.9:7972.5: 55.6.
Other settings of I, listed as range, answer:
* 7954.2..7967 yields 56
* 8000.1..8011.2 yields 56.3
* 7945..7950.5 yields 52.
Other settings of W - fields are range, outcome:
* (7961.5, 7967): 54.5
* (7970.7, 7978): 53.4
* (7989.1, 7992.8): 55.4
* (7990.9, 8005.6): 53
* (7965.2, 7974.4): 54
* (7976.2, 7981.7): 52.7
